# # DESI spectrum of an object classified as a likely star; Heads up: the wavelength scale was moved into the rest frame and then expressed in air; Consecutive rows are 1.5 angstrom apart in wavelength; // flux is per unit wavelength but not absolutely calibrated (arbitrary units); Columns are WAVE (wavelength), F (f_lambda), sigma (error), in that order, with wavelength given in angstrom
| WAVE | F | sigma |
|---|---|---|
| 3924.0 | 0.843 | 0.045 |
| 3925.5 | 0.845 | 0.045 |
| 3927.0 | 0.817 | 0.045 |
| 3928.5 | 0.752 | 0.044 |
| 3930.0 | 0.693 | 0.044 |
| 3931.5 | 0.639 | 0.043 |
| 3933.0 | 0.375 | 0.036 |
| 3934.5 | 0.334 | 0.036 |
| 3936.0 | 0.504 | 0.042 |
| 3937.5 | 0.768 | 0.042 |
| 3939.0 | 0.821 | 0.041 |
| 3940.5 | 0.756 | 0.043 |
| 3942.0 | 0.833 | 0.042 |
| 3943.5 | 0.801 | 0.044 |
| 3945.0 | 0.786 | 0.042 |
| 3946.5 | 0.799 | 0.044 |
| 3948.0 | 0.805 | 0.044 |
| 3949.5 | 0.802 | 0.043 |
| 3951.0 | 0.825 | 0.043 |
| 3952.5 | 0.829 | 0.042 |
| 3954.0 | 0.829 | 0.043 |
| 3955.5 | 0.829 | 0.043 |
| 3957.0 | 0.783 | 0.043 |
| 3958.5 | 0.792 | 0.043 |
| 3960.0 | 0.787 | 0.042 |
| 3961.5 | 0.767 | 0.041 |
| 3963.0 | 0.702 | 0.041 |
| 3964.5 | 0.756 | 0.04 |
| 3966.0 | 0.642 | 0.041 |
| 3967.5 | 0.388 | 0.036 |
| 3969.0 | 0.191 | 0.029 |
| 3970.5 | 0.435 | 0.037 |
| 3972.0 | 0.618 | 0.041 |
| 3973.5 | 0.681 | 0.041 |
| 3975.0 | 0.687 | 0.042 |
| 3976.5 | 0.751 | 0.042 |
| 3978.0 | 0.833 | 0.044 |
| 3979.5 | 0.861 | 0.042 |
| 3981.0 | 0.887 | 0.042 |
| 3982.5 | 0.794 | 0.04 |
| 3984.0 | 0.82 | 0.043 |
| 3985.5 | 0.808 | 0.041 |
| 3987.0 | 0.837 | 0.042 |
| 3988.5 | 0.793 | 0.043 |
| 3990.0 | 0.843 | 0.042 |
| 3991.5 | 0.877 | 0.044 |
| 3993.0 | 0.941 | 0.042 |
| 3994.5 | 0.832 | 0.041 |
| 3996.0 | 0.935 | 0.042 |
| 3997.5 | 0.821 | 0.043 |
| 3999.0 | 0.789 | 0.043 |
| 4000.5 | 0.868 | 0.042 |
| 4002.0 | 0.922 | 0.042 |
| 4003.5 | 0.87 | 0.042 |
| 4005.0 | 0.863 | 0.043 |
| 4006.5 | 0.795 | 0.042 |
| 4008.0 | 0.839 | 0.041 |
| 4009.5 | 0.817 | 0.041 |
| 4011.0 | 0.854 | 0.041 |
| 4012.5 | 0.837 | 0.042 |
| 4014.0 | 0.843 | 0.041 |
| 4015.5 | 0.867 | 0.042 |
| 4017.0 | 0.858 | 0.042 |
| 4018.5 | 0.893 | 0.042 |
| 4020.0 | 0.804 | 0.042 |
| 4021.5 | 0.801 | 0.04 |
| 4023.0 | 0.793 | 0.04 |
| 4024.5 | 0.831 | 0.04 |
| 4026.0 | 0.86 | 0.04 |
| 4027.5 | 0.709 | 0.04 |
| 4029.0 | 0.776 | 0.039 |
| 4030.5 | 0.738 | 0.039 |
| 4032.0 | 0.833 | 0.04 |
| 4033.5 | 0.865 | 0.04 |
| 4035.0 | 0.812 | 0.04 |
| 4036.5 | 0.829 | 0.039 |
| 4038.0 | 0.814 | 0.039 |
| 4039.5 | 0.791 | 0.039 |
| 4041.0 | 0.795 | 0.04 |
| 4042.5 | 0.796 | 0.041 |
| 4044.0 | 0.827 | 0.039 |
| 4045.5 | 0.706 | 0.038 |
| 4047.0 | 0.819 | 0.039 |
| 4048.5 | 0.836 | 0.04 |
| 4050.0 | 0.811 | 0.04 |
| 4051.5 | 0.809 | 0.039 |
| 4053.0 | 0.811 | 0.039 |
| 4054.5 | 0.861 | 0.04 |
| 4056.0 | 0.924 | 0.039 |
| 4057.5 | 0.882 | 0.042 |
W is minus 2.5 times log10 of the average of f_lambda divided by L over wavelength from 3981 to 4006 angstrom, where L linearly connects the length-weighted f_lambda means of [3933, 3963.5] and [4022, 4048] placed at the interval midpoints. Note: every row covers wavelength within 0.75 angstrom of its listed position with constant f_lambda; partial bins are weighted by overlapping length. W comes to -0.10 mag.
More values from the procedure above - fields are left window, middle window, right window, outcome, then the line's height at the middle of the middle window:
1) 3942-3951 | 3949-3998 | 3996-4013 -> 0.09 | 0.824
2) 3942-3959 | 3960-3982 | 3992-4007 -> 0.25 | 0.832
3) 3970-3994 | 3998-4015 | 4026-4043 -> -0.07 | 0.791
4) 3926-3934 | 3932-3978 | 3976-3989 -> 0.06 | 0.733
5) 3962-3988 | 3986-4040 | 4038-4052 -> -0.12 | 0.749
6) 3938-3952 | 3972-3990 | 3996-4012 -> 0.05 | 0.83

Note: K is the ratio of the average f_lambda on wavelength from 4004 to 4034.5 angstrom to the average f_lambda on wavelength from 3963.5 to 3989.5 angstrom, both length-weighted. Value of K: 1.2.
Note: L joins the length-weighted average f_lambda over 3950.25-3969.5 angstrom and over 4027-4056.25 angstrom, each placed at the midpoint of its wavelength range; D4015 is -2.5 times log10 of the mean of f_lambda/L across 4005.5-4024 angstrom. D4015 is -0.08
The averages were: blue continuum 0.708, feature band 0.834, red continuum 0.807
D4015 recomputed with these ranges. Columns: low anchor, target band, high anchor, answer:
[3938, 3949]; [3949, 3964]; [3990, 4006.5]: 0.029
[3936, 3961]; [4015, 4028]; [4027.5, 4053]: -0.035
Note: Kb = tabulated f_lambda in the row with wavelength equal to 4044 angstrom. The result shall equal 0.827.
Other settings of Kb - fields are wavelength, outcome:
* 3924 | 0.843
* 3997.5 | 0.821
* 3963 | 0.702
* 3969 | 0.191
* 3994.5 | 0.832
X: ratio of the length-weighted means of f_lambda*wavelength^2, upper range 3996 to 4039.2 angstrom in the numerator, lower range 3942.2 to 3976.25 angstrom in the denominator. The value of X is 1.21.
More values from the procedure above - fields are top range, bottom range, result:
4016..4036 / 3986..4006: 0.96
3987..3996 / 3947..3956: 1.07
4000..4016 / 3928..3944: 1.34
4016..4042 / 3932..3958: 1.15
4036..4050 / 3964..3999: 1.11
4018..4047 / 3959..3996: 1.12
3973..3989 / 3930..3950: 1.17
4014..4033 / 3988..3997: 0.95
